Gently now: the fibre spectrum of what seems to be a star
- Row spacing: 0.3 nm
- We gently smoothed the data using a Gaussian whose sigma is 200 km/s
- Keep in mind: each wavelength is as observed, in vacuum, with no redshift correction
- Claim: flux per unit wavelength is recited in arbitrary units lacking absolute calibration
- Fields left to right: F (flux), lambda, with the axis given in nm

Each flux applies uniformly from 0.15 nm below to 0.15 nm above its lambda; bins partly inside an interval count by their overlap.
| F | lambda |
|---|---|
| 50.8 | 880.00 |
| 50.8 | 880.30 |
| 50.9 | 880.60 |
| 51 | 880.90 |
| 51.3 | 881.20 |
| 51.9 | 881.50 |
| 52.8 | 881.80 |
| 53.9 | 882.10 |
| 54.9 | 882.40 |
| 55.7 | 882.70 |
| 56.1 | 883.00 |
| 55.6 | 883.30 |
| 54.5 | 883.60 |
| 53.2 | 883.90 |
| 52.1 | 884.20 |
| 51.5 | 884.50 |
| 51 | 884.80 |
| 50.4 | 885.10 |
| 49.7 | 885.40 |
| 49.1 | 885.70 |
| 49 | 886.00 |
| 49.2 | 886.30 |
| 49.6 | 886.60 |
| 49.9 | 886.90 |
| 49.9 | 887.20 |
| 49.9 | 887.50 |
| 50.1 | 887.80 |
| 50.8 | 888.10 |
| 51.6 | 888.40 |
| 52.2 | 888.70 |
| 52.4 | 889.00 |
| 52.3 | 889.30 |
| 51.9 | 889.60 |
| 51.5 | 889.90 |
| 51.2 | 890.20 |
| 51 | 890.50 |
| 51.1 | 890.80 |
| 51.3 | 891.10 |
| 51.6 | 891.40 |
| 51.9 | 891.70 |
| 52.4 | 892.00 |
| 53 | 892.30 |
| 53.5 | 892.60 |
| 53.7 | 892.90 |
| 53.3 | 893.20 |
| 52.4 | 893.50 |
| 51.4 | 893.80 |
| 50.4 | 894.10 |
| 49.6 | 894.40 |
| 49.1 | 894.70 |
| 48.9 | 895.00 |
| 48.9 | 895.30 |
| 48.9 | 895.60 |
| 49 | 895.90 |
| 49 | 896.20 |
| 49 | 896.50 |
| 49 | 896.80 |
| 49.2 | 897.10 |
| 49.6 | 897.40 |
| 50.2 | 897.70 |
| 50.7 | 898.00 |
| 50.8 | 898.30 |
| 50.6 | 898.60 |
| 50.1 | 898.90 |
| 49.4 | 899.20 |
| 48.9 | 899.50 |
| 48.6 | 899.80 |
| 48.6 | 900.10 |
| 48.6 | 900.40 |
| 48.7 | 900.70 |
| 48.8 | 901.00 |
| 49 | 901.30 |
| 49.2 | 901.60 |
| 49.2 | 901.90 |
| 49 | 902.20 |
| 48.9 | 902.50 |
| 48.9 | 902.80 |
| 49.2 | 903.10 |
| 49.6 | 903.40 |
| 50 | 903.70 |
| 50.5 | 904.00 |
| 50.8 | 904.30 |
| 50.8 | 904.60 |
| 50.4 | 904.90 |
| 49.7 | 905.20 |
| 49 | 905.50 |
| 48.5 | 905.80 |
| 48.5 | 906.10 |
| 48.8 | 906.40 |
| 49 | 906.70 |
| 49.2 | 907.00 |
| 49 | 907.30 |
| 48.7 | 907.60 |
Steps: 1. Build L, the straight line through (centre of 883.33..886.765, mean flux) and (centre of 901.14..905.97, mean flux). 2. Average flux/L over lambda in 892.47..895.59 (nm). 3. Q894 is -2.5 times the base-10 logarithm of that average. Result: -0.02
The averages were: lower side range 51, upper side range 49.5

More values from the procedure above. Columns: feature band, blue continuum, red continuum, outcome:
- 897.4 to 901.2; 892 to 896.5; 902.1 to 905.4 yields 0.02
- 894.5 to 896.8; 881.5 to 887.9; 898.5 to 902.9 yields 0.02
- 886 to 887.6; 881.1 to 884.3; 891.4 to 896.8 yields 0.07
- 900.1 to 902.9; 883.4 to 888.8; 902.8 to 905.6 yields 0.03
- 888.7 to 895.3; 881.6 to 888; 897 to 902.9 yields -0.02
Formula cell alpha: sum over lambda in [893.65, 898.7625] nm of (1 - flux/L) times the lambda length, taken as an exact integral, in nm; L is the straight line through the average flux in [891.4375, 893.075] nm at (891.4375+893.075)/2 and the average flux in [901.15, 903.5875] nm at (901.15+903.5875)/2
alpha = 0.17 nm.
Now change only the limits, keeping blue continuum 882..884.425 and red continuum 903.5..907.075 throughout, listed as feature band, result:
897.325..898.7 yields 0.02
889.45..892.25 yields 0.06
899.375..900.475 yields 0.05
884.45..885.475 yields 0.06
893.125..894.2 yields 0.01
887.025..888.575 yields 0.09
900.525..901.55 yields 0.03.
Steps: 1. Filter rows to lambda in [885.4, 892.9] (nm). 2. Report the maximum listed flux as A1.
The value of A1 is 53.7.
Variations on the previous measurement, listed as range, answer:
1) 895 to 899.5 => 50.8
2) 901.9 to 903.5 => 49.6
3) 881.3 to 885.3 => 56.1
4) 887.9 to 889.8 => 52.4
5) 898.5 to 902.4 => 50.6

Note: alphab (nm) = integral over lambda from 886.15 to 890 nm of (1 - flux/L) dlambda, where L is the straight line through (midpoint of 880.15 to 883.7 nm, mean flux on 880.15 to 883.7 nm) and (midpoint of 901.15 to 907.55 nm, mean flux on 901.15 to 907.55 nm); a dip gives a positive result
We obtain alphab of 0.10 nm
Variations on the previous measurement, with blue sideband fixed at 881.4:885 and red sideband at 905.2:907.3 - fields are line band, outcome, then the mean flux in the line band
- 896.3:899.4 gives 0.05 nm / 49.8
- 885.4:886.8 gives 0.10 nm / 49.3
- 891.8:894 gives -0.05 nm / 52.7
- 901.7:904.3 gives 0.00 nm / 49.5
